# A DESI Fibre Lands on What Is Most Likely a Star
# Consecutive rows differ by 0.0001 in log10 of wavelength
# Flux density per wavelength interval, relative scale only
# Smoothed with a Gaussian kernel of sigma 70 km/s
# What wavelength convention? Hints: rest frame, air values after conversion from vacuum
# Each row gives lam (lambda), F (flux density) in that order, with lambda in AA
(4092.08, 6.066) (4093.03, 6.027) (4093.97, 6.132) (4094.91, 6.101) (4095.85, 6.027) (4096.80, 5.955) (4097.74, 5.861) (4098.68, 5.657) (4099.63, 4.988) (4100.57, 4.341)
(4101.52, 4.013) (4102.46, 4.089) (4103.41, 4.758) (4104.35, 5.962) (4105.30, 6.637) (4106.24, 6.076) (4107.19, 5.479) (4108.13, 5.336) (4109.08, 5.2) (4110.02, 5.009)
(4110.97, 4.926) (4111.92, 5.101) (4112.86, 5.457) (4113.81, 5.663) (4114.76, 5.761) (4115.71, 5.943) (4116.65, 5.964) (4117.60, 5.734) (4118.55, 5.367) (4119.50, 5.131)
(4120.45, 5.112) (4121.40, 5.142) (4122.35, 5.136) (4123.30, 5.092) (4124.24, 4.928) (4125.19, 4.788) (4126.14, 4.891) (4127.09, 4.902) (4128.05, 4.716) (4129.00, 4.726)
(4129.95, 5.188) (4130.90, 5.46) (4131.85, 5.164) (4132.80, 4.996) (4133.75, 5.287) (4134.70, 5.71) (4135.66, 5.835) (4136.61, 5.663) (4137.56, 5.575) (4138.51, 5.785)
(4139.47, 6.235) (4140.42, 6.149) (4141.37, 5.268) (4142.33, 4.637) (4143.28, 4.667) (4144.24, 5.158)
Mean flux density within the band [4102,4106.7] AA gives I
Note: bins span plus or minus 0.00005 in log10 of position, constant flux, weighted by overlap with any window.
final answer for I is 5.51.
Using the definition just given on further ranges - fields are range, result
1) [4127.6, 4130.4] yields 4.88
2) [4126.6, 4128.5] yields 4.79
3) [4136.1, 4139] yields 5.68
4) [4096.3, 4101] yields 5.37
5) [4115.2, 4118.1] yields 5.88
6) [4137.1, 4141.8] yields 5.81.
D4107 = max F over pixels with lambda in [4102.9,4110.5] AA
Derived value 6.637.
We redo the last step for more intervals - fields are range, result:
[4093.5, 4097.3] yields 6.132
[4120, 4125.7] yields 5.142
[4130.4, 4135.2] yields 5.71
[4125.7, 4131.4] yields 5.46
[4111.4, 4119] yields 5.964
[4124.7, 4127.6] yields 4.902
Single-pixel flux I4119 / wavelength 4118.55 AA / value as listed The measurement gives 5.367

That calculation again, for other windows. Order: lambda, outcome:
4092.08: 6.066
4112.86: 5.457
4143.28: 4.667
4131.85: 5.164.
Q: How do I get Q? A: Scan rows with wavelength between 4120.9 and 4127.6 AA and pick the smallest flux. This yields 4.788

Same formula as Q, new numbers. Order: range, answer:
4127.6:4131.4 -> 4.716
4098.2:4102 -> 4.013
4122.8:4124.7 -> 4.928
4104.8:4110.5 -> 5.009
